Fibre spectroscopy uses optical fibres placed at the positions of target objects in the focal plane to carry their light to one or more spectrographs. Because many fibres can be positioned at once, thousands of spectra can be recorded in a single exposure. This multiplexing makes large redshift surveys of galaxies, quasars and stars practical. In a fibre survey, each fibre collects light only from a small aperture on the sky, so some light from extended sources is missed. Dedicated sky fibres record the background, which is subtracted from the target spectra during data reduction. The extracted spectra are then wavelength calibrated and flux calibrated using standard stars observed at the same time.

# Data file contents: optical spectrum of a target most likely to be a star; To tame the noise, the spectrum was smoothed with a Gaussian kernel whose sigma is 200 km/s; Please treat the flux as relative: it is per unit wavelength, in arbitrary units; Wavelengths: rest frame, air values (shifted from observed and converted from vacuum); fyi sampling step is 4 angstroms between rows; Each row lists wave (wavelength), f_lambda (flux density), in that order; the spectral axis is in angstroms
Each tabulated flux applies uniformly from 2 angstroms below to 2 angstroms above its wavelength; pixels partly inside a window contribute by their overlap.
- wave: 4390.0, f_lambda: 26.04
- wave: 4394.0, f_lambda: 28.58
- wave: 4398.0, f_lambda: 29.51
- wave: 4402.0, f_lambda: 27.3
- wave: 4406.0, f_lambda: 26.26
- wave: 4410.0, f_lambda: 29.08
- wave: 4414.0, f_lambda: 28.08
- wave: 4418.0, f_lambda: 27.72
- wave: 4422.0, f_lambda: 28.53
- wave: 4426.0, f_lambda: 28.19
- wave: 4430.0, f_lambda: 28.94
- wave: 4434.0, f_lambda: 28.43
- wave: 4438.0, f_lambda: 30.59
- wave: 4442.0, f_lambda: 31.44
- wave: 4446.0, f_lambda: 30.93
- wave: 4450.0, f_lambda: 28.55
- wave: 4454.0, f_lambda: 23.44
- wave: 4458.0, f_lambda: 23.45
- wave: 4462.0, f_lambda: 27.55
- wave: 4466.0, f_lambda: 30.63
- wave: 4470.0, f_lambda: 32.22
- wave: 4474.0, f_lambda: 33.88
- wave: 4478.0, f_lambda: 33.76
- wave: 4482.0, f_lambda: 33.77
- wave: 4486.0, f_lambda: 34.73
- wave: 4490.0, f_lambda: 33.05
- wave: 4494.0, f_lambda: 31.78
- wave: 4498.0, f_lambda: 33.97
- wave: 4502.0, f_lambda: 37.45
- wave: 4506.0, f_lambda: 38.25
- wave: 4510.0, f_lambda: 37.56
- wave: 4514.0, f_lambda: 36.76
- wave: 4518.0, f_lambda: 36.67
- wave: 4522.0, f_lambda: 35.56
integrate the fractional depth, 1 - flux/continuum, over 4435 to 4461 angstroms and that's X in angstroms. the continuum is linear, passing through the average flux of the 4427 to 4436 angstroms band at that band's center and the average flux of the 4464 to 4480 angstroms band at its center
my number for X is 1.8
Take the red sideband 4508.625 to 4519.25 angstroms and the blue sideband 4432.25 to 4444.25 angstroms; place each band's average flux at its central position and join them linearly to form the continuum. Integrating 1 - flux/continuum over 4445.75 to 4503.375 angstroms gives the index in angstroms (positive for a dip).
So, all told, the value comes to 4.0 angstroms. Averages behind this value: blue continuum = 30.2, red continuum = 37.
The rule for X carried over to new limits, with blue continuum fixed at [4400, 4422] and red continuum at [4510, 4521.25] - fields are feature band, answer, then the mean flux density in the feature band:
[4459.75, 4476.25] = 0.85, 31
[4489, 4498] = 0.56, 32.7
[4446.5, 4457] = 1.60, 26.5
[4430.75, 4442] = 0.06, 29.8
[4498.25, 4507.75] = -0.39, 37.1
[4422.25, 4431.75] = 0.19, 28.5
